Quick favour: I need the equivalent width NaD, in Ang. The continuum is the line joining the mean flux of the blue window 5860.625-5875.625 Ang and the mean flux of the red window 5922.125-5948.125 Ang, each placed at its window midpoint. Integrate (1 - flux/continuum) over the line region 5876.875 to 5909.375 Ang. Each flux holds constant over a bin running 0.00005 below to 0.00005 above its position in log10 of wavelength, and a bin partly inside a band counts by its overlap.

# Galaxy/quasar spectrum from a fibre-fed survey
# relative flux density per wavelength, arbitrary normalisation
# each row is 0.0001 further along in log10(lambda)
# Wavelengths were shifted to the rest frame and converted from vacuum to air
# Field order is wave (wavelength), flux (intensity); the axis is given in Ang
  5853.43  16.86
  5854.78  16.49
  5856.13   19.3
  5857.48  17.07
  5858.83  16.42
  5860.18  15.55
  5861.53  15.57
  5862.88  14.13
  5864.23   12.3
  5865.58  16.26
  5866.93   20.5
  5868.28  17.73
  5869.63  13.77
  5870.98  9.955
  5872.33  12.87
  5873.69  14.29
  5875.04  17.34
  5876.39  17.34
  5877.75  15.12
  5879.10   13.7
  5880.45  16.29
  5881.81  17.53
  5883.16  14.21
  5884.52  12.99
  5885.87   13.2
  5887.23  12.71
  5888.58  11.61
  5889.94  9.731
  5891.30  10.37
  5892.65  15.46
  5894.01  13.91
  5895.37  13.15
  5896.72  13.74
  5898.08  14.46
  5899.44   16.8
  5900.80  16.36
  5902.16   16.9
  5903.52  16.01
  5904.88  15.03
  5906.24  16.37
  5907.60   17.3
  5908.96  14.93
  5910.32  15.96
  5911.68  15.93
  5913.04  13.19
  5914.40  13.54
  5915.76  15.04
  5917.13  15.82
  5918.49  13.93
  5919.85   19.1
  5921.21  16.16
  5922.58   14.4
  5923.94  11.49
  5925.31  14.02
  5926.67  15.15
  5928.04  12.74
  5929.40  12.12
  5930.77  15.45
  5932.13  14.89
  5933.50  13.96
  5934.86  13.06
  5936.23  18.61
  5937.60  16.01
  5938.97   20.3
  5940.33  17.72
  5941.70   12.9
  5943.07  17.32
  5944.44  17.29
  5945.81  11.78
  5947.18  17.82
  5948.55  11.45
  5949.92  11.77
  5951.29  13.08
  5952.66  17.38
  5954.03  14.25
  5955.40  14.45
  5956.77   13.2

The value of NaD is 1.1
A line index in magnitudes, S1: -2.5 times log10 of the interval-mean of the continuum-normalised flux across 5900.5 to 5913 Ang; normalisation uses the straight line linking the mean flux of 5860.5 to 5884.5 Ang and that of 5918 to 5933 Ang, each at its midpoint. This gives -0.08 mag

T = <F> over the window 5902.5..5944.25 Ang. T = 15.3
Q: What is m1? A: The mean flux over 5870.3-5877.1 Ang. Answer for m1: 14.4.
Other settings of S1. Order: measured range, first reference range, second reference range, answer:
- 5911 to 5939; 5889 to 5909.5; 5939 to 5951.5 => -0.005 mag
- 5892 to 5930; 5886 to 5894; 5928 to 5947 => -0.105 mag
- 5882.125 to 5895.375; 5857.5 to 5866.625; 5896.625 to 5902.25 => 0.212 mag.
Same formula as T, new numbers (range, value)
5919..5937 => 14.7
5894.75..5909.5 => 15.6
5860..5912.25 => 14.8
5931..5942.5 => 15.9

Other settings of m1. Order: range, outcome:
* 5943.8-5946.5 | 14.5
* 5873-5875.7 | 15.8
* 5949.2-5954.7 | 14.1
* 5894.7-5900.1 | 14.5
